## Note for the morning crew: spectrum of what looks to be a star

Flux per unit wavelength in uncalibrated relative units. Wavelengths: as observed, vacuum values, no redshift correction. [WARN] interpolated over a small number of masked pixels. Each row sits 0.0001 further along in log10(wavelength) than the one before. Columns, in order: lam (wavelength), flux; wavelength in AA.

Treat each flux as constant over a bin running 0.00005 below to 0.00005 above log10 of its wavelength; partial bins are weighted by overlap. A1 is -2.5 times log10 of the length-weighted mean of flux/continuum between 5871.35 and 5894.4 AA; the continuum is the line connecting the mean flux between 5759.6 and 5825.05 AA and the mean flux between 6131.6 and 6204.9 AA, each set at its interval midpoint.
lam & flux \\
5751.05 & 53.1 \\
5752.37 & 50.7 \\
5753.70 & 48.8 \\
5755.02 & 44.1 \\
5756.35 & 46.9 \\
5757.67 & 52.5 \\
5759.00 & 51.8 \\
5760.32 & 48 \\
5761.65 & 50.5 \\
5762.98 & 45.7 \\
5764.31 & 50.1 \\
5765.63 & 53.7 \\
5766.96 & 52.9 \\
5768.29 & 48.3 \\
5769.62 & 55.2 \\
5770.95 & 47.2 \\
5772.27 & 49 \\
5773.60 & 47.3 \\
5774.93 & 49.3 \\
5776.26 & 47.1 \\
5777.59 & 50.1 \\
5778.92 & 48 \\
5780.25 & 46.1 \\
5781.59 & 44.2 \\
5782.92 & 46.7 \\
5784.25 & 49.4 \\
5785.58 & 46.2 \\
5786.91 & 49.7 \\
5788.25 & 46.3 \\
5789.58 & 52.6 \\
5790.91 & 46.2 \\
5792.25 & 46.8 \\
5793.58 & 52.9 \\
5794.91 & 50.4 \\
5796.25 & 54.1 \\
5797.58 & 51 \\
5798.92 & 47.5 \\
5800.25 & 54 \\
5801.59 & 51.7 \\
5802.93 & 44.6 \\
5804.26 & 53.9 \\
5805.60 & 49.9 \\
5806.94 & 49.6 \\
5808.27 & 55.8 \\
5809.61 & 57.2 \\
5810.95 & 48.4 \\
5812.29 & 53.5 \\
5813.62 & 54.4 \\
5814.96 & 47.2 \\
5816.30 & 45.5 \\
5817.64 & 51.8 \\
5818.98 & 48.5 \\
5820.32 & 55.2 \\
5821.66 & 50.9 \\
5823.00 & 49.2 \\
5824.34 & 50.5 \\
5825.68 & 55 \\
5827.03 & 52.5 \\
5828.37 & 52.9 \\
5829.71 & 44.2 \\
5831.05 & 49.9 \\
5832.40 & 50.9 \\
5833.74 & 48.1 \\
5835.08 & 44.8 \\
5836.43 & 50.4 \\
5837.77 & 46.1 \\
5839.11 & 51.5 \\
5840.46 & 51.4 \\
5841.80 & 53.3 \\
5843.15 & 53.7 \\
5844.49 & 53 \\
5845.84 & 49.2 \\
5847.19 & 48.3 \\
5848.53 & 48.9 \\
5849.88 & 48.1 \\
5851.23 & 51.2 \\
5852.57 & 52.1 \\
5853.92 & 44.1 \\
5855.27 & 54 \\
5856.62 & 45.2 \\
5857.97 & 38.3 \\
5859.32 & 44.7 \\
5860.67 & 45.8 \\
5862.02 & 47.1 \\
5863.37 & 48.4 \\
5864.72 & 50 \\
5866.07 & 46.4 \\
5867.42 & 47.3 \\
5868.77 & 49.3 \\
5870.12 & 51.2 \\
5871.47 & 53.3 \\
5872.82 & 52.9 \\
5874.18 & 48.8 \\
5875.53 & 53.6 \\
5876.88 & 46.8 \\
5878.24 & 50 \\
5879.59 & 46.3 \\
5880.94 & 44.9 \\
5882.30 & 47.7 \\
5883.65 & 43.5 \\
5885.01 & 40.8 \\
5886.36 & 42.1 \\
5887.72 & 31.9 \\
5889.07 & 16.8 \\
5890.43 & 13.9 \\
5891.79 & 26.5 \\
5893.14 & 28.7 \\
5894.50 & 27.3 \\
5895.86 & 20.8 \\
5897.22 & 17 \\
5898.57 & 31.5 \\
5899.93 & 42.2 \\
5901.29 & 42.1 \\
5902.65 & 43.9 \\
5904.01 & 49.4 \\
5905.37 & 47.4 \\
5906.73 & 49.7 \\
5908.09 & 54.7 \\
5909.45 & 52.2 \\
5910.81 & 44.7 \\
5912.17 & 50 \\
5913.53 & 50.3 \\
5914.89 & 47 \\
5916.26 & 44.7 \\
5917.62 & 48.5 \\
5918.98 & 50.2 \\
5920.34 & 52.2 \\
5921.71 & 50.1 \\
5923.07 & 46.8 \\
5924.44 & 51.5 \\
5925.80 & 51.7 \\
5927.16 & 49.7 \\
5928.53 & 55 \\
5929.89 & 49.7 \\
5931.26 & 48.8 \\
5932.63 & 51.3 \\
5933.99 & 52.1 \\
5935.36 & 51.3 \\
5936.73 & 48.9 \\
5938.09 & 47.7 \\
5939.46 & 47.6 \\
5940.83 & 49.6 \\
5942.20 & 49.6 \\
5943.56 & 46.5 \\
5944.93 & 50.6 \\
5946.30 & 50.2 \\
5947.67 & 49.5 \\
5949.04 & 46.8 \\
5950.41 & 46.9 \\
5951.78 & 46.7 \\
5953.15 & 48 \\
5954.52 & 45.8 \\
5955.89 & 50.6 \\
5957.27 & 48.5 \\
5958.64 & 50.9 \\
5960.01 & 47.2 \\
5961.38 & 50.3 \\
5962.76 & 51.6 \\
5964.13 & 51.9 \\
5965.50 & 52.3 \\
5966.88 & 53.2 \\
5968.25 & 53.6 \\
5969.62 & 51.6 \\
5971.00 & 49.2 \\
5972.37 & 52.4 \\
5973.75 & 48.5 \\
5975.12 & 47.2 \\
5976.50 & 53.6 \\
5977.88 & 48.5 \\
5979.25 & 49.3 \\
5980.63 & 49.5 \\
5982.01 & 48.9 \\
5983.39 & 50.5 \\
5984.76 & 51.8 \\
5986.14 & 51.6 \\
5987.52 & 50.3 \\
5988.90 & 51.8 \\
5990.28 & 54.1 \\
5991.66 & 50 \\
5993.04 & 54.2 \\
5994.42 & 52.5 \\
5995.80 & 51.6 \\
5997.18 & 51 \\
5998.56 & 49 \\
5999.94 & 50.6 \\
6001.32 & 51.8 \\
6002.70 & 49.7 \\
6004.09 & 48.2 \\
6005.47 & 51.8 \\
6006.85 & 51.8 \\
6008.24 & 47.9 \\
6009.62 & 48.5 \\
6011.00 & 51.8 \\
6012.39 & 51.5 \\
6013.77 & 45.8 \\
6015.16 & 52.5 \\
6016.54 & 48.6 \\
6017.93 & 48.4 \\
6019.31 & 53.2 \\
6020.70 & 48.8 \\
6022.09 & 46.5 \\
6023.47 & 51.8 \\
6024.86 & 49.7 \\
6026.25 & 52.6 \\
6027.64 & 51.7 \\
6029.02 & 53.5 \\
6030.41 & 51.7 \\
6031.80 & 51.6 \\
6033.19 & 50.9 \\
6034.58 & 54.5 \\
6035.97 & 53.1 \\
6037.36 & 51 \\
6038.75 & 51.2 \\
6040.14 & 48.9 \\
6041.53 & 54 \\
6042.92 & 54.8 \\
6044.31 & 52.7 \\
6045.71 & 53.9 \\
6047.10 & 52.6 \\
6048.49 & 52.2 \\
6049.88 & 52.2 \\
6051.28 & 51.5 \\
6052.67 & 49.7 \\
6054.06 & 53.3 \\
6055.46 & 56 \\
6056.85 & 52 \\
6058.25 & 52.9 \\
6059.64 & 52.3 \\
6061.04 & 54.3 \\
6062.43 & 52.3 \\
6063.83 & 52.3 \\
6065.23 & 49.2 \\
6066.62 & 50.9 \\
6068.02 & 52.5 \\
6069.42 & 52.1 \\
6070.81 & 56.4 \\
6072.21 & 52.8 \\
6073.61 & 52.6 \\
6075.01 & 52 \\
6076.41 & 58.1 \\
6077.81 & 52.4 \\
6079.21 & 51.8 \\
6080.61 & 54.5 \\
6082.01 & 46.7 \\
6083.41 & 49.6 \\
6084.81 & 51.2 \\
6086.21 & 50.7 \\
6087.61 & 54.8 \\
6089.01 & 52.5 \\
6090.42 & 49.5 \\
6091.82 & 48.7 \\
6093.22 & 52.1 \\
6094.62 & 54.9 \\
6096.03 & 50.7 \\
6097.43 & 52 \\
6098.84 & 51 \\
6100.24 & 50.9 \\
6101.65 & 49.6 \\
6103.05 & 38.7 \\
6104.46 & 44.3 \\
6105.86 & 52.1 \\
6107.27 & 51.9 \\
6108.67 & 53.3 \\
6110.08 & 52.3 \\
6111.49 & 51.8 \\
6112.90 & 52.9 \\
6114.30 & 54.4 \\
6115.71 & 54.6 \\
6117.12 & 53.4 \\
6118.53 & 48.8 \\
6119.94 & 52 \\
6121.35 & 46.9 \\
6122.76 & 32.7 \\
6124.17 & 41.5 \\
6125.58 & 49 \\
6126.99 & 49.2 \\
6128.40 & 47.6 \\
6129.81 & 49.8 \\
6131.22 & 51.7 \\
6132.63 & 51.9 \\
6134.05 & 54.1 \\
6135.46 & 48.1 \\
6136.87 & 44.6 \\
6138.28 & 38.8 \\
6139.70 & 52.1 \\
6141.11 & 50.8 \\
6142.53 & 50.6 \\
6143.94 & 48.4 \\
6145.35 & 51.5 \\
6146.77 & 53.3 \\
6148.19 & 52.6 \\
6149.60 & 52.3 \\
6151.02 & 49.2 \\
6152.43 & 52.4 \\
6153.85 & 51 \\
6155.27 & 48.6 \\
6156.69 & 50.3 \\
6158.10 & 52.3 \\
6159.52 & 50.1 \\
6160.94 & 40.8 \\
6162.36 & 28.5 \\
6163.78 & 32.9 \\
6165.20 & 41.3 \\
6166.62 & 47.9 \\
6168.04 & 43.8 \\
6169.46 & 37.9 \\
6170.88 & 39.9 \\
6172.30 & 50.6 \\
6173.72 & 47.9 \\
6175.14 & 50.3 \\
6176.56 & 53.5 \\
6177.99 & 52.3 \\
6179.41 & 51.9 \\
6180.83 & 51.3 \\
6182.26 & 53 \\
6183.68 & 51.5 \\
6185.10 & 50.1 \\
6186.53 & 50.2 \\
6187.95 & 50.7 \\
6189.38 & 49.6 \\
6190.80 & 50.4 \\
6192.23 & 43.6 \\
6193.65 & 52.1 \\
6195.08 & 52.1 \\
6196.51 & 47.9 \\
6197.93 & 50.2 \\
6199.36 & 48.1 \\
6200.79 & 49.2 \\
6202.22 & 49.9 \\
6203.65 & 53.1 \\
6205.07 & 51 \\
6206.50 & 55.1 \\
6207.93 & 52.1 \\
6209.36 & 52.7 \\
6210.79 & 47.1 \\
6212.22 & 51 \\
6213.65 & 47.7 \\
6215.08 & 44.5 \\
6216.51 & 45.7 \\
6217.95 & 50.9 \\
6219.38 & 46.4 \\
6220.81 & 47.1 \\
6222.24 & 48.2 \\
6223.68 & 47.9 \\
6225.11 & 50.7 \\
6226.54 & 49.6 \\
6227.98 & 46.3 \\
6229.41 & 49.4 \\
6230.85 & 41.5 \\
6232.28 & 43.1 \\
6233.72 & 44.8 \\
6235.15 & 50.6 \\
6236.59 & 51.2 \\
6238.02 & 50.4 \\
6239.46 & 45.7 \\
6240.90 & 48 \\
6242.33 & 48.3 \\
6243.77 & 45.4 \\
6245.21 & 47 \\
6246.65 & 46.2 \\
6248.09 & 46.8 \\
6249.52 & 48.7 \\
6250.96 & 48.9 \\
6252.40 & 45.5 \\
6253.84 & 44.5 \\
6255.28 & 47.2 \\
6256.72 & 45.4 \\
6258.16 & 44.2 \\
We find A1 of 0.24 mag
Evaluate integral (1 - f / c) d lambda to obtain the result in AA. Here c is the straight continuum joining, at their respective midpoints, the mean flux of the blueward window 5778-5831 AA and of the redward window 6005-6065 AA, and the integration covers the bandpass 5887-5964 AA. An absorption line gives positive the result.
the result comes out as 8.9 AA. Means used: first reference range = 50.1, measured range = 45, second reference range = 51.6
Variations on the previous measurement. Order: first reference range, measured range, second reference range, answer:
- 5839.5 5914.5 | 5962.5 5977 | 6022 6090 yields -0.9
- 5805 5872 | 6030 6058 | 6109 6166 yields -2.1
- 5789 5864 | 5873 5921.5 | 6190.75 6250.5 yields 7.9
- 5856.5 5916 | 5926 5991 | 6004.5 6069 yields -4.4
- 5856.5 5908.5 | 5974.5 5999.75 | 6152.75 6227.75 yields -4.0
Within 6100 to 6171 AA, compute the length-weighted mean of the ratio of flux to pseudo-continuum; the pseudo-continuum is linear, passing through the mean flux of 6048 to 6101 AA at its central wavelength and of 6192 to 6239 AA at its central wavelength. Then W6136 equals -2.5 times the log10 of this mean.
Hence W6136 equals 0.06 mag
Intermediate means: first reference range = 52.1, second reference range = 48.9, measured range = 48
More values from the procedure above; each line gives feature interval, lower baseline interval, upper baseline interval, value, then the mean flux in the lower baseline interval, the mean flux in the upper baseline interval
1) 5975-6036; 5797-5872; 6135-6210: -0.03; 49.8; 48.7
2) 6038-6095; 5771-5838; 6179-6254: -0.07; 49.8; 48.8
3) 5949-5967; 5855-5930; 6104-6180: -0.09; 44.1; 48.4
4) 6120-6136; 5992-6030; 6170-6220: 0.05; 50.6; 49.8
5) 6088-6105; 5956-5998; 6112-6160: 0.01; 50.9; 49.6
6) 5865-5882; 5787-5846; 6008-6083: 0.04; 50.6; 51.8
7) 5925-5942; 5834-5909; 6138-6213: -0.12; 44.2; 48.8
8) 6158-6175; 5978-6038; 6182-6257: 0.15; 50.8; 48.6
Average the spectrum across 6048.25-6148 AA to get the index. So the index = 50.8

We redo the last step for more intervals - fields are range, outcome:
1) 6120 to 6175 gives 47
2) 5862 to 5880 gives 49.5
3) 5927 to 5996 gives 50.2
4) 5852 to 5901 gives 41.4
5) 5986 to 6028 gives 50.6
